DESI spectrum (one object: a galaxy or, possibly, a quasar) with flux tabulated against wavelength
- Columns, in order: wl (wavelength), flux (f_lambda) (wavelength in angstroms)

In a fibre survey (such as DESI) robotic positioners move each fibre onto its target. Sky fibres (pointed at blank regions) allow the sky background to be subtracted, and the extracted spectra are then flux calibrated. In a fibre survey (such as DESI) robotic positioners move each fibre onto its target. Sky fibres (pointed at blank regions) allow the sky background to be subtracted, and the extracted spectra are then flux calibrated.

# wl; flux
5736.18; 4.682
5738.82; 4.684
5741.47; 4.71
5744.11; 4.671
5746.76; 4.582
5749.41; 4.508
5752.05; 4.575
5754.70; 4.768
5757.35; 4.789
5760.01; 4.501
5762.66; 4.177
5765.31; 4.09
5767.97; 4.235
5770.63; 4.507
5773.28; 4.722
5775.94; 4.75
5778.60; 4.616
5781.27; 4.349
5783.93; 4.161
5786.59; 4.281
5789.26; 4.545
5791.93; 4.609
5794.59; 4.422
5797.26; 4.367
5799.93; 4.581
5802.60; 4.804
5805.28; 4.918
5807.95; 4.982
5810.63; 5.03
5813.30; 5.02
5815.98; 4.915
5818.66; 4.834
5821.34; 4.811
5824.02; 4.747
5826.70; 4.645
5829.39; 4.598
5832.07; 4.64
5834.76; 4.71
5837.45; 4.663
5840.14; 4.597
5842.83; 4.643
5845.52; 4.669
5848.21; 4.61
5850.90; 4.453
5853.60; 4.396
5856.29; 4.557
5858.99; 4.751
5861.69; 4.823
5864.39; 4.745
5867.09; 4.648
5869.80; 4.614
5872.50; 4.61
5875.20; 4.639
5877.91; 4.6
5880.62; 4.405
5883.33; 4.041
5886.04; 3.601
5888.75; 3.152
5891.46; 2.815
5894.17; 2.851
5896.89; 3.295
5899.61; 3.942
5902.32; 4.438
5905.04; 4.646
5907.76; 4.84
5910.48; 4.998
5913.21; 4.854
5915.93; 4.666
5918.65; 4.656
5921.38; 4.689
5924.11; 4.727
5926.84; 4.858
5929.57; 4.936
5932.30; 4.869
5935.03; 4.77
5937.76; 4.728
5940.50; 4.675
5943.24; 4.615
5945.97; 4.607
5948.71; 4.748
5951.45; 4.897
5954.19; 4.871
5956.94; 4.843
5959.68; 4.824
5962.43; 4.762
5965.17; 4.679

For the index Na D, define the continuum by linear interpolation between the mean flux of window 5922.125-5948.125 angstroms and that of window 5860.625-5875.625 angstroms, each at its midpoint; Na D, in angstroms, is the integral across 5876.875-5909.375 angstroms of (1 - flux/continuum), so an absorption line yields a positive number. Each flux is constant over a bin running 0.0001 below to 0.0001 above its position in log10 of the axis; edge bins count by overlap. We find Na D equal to 5.7 angstroms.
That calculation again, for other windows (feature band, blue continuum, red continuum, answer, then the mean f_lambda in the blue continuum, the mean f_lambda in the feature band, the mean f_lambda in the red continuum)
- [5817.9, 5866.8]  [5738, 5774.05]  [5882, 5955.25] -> -2.2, 4.53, 4.66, 4.4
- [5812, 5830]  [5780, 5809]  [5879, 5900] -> -2.3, 4.54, 4.8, 3.51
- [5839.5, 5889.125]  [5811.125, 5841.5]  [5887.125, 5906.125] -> -4.3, 4.75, 4.47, 3.58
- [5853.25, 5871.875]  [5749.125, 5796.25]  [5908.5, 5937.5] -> 0.0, 4.48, 4.66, 4.8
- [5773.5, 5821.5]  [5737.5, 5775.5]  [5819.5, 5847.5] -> -0.5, 4.54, 4.66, 4.67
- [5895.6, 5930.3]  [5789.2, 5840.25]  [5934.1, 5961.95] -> 1.3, 4.73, 4.58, 4.76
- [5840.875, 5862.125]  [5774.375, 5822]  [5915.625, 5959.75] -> 0.4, 4.66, 4.6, 4.76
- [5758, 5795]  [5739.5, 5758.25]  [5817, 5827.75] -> 2.1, 4.66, 4.43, 4.77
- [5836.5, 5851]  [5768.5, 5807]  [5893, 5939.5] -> -0.3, 4.54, 4.62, 4.52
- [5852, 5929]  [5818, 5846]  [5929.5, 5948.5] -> 5.7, 4.68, 4.36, 4.73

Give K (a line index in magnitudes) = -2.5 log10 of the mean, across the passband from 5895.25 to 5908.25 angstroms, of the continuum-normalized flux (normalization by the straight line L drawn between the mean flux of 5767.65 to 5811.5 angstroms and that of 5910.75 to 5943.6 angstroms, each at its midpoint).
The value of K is 0.14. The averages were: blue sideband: 4.58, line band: 4.16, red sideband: 4.76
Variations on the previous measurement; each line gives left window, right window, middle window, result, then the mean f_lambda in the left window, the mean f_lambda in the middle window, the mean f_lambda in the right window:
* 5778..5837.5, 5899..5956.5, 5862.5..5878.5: 0.01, 4.66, 4.65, 4.73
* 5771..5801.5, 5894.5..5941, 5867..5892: 0.11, 4.5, 4.13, 4.58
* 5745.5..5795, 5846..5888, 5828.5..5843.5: -0.04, 4.48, 4.64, 4.48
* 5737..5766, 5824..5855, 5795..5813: -0.04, 4.56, 4.78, 4.61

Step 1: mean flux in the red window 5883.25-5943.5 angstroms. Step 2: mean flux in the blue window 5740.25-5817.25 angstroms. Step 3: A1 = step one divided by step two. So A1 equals 0.9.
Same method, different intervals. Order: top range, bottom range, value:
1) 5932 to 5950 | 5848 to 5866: 1.02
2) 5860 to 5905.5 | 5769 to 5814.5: 0.89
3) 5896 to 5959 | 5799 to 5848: 0.98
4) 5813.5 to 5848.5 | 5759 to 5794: 1.06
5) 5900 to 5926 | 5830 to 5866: 1.01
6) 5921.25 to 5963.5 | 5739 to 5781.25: 1.05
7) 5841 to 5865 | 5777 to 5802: 1.04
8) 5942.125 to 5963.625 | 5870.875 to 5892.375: 1.19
